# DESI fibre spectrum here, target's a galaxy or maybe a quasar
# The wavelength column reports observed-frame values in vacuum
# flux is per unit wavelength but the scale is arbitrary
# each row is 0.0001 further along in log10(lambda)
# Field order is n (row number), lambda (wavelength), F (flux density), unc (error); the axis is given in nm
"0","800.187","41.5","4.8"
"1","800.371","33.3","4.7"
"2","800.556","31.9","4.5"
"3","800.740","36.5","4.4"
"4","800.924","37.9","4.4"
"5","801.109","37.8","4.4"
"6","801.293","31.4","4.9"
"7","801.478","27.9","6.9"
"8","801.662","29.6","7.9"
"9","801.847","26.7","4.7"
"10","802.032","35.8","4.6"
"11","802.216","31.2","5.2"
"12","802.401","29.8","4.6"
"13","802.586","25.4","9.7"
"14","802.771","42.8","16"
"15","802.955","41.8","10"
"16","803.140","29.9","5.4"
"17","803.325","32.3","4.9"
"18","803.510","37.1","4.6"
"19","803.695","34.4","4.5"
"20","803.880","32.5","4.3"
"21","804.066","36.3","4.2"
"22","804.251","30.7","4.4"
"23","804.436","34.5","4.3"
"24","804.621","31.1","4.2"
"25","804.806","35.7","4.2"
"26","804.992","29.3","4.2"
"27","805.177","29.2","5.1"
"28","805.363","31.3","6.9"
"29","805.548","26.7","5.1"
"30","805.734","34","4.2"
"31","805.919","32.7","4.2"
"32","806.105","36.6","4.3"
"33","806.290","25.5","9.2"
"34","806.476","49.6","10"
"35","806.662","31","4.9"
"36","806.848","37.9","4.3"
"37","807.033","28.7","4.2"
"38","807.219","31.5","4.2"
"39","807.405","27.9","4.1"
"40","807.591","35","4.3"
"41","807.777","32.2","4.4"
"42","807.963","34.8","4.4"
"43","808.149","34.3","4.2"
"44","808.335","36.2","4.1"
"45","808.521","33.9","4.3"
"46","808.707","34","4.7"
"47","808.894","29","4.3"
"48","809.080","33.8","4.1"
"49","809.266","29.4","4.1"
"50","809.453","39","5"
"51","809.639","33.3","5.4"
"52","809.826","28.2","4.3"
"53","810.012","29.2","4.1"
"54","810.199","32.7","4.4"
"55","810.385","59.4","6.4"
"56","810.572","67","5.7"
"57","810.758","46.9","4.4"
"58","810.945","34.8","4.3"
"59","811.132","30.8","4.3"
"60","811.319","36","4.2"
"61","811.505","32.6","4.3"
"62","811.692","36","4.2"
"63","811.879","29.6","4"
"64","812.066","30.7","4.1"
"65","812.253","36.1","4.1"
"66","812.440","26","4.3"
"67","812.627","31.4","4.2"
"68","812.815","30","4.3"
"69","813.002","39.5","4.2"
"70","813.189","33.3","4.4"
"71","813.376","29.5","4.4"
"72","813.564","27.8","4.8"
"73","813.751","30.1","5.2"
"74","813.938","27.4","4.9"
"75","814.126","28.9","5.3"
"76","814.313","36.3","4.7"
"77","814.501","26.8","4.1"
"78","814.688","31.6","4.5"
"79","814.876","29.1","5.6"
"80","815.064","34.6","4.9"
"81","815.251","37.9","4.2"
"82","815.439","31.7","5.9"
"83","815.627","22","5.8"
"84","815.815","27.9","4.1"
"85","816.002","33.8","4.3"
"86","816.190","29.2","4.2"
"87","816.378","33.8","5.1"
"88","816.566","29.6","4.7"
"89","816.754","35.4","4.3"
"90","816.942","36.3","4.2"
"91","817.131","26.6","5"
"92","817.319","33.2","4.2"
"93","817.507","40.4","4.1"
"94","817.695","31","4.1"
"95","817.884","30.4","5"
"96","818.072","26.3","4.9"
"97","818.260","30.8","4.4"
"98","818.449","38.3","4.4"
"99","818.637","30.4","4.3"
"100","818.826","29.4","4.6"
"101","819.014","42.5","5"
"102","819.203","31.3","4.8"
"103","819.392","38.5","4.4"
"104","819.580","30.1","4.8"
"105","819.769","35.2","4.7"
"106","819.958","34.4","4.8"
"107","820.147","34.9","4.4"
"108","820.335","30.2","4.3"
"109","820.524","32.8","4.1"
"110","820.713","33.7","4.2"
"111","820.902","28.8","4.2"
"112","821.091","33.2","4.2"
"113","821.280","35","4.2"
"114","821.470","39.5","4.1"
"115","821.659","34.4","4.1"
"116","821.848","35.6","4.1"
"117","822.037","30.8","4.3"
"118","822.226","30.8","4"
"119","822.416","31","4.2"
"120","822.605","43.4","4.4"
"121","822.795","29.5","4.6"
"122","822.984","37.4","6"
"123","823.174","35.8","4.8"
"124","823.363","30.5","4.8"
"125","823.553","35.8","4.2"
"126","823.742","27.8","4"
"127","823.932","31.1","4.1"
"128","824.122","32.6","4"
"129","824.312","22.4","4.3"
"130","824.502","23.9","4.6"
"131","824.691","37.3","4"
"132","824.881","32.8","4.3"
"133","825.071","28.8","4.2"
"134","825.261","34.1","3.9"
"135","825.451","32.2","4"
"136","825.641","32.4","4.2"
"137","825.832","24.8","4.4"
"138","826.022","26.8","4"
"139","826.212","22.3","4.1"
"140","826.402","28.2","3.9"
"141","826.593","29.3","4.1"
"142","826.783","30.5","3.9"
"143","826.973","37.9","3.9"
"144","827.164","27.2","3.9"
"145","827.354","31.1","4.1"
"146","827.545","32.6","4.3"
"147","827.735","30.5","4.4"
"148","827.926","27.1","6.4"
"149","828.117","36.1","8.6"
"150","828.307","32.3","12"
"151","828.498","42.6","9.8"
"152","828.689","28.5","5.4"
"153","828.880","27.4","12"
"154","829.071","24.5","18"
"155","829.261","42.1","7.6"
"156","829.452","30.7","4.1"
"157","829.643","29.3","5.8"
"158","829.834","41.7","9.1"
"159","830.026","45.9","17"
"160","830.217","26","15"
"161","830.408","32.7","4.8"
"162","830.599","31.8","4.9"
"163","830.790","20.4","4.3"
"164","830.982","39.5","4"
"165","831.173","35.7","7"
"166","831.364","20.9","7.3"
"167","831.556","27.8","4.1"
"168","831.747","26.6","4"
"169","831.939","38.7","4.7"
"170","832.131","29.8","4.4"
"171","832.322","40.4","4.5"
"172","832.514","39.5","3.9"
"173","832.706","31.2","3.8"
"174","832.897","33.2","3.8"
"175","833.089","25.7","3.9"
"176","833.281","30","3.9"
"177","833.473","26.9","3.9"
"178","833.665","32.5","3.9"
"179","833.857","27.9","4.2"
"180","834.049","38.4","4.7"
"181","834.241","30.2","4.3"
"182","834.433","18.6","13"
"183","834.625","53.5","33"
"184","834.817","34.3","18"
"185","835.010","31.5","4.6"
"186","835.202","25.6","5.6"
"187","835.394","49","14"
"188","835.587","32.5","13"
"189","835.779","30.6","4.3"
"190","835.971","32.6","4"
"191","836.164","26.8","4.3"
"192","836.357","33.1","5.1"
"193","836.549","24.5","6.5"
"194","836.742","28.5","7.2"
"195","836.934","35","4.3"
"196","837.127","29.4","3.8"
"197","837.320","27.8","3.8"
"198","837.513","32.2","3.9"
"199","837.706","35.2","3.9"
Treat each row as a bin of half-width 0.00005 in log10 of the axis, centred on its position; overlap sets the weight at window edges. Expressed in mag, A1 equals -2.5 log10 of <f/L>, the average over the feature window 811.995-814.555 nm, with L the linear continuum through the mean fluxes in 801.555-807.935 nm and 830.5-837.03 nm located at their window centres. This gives 0.05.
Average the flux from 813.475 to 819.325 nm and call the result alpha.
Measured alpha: 31.7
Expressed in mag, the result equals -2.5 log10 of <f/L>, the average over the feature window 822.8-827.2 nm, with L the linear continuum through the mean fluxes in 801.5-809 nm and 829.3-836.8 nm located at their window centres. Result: 0.07 mag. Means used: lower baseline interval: 32.9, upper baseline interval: 32.3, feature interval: 30.5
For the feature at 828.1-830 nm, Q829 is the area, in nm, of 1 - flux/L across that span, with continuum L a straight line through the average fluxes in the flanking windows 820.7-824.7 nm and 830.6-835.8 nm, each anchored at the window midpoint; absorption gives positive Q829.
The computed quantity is -0.09 nm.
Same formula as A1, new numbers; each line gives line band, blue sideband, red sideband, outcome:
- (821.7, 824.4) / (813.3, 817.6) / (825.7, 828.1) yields -0.09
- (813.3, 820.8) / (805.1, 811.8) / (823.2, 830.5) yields 0.04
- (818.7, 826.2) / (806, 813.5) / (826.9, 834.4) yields 0.02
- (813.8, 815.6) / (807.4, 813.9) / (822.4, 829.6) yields 0.09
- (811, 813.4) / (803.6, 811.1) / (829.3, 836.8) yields 0.06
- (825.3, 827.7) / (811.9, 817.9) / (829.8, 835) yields 0.08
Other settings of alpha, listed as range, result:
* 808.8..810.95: 38.7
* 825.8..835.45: 31.9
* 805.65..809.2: 33.6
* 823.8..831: 31.1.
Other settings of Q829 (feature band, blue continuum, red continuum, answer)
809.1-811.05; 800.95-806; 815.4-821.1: -0.43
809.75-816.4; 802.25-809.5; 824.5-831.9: -0.20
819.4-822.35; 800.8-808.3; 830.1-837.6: -0.11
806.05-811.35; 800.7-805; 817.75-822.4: -0.41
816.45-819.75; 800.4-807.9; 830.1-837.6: -0.07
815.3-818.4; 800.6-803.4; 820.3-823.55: 0.21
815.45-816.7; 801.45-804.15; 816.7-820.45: 0.13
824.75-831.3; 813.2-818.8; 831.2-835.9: 0.08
